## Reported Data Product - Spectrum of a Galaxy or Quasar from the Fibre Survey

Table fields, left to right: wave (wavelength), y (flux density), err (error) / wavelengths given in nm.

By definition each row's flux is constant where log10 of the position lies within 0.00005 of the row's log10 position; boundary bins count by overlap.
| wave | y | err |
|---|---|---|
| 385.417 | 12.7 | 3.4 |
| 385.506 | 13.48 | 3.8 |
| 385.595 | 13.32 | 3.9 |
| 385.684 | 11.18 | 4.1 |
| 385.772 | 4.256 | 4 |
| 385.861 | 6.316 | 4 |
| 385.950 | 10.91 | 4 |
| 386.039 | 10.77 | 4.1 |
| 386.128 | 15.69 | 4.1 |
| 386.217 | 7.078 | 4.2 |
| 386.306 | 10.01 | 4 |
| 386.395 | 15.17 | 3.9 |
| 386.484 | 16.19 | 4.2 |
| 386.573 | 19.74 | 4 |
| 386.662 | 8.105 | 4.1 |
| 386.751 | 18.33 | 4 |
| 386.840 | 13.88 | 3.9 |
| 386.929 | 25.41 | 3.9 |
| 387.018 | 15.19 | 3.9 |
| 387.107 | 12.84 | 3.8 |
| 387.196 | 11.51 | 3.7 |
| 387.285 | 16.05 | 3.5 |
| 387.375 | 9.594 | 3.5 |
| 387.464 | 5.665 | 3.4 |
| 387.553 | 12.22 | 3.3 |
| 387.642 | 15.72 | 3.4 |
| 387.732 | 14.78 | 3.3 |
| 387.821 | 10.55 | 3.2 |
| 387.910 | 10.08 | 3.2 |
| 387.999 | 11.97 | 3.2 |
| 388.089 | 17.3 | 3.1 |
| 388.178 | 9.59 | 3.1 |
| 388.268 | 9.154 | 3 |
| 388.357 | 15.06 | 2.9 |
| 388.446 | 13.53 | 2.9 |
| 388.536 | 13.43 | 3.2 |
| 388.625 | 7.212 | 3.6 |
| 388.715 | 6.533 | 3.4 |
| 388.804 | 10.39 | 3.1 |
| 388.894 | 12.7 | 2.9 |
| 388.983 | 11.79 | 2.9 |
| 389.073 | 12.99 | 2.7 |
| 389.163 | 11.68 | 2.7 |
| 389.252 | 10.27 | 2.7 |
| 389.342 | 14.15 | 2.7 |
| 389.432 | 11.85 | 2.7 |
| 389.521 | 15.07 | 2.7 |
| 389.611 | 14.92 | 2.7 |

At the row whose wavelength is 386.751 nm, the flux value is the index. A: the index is 18.33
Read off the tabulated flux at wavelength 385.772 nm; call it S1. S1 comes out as 4.256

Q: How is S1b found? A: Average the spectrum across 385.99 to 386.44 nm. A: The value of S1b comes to 11.7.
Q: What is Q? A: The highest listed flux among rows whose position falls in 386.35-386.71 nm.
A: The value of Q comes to 19.74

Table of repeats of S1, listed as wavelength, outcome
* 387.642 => 15.72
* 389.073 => 12.99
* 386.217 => 7.078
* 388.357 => 15.06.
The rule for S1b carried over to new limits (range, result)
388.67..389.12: 10.9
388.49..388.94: 10.1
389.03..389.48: 12.2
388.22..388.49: 12.6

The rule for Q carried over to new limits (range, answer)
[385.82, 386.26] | 15.69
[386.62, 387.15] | 25.41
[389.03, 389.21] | 12.99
